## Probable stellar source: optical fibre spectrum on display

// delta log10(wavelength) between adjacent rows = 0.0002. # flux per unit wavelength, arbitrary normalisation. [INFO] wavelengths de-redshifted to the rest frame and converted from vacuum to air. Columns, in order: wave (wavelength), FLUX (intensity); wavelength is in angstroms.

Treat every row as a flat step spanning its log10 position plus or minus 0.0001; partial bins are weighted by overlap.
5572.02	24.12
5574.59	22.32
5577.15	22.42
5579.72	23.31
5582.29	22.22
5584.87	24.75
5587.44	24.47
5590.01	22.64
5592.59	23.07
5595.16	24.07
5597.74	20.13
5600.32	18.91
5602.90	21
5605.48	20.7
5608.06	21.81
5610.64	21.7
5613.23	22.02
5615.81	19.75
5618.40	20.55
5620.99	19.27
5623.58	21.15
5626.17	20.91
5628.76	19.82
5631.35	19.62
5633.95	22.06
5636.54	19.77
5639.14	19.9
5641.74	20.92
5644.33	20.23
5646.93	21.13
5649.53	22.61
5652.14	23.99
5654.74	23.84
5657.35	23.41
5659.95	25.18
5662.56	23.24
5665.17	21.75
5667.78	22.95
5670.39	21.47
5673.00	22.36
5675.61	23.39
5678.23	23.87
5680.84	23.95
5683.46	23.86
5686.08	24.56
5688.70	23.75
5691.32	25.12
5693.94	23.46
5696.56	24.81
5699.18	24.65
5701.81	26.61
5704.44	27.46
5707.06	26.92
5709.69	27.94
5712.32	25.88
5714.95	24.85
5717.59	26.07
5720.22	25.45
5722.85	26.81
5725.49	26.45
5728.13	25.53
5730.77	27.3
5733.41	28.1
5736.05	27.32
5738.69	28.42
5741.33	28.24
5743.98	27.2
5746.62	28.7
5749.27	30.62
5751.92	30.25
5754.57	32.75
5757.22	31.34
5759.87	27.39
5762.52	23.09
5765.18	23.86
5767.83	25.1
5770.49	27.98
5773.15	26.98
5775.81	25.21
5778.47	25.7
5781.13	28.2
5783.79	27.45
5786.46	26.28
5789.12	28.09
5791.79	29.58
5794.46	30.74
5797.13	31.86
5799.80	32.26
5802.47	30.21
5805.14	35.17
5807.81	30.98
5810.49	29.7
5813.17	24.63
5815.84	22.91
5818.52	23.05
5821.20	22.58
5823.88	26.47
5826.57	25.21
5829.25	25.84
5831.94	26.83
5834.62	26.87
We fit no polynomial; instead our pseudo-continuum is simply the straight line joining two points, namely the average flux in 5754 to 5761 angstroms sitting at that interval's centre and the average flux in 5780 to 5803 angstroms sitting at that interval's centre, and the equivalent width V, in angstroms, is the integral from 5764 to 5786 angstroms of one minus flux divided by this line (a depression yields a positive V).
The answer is 2.6 angstroms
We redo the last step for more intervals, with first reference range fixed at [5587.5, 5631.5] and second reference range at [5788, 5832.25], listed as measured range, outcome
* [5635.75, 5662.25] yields 0.4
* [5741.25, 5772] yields -2.2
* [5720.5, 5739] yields -1.2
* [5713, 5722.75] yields -0.3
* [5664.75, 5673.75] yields 0.4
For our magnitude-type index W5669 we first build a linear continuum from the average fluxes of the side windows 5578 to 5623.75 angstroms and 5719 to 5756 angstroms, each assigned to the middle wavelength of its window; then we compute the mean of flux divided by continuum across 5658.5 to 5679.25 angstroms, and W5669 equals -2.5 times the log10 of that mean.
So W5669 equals 0.09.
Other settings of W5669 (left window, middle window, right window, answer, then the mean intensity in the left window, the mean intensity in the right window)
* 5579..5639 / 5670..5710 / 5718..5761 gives 0.04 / 21.4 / 28.2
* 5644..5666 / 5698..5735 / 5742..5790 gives -0.04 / 23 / 27.6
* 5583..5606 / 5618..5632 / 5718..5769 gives 0.15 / 22.2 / 27.6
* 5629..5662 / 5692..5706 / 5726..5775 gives -0.02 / 21.9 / 27.7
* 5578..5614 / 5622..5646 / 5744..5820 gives 0.15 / 22.2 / 28.2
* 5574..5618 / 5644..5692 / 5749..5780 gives 0.05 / 22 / 27.4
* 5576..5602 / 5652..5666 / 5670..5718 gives 0.02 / 22.6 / 24.8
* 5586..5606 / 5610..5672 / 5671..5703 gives 0.07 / 21.9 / 24.1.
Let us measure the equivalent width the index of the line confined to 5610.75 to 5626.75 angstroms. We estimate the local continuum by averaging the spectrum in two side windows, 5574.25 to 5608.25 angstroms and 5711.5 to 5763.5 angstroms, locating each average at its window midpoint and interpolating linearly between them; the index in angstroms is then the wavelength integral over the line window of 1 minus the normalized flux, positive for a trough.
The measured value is 1.8 angstroms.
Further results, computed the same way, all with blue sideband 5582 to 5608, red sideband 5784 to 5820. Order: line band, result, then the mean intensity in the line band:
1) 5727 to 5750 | -1.0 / 27.9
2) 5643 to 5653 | 0.8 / 21.9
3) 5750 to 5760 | -1.3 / 30.8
